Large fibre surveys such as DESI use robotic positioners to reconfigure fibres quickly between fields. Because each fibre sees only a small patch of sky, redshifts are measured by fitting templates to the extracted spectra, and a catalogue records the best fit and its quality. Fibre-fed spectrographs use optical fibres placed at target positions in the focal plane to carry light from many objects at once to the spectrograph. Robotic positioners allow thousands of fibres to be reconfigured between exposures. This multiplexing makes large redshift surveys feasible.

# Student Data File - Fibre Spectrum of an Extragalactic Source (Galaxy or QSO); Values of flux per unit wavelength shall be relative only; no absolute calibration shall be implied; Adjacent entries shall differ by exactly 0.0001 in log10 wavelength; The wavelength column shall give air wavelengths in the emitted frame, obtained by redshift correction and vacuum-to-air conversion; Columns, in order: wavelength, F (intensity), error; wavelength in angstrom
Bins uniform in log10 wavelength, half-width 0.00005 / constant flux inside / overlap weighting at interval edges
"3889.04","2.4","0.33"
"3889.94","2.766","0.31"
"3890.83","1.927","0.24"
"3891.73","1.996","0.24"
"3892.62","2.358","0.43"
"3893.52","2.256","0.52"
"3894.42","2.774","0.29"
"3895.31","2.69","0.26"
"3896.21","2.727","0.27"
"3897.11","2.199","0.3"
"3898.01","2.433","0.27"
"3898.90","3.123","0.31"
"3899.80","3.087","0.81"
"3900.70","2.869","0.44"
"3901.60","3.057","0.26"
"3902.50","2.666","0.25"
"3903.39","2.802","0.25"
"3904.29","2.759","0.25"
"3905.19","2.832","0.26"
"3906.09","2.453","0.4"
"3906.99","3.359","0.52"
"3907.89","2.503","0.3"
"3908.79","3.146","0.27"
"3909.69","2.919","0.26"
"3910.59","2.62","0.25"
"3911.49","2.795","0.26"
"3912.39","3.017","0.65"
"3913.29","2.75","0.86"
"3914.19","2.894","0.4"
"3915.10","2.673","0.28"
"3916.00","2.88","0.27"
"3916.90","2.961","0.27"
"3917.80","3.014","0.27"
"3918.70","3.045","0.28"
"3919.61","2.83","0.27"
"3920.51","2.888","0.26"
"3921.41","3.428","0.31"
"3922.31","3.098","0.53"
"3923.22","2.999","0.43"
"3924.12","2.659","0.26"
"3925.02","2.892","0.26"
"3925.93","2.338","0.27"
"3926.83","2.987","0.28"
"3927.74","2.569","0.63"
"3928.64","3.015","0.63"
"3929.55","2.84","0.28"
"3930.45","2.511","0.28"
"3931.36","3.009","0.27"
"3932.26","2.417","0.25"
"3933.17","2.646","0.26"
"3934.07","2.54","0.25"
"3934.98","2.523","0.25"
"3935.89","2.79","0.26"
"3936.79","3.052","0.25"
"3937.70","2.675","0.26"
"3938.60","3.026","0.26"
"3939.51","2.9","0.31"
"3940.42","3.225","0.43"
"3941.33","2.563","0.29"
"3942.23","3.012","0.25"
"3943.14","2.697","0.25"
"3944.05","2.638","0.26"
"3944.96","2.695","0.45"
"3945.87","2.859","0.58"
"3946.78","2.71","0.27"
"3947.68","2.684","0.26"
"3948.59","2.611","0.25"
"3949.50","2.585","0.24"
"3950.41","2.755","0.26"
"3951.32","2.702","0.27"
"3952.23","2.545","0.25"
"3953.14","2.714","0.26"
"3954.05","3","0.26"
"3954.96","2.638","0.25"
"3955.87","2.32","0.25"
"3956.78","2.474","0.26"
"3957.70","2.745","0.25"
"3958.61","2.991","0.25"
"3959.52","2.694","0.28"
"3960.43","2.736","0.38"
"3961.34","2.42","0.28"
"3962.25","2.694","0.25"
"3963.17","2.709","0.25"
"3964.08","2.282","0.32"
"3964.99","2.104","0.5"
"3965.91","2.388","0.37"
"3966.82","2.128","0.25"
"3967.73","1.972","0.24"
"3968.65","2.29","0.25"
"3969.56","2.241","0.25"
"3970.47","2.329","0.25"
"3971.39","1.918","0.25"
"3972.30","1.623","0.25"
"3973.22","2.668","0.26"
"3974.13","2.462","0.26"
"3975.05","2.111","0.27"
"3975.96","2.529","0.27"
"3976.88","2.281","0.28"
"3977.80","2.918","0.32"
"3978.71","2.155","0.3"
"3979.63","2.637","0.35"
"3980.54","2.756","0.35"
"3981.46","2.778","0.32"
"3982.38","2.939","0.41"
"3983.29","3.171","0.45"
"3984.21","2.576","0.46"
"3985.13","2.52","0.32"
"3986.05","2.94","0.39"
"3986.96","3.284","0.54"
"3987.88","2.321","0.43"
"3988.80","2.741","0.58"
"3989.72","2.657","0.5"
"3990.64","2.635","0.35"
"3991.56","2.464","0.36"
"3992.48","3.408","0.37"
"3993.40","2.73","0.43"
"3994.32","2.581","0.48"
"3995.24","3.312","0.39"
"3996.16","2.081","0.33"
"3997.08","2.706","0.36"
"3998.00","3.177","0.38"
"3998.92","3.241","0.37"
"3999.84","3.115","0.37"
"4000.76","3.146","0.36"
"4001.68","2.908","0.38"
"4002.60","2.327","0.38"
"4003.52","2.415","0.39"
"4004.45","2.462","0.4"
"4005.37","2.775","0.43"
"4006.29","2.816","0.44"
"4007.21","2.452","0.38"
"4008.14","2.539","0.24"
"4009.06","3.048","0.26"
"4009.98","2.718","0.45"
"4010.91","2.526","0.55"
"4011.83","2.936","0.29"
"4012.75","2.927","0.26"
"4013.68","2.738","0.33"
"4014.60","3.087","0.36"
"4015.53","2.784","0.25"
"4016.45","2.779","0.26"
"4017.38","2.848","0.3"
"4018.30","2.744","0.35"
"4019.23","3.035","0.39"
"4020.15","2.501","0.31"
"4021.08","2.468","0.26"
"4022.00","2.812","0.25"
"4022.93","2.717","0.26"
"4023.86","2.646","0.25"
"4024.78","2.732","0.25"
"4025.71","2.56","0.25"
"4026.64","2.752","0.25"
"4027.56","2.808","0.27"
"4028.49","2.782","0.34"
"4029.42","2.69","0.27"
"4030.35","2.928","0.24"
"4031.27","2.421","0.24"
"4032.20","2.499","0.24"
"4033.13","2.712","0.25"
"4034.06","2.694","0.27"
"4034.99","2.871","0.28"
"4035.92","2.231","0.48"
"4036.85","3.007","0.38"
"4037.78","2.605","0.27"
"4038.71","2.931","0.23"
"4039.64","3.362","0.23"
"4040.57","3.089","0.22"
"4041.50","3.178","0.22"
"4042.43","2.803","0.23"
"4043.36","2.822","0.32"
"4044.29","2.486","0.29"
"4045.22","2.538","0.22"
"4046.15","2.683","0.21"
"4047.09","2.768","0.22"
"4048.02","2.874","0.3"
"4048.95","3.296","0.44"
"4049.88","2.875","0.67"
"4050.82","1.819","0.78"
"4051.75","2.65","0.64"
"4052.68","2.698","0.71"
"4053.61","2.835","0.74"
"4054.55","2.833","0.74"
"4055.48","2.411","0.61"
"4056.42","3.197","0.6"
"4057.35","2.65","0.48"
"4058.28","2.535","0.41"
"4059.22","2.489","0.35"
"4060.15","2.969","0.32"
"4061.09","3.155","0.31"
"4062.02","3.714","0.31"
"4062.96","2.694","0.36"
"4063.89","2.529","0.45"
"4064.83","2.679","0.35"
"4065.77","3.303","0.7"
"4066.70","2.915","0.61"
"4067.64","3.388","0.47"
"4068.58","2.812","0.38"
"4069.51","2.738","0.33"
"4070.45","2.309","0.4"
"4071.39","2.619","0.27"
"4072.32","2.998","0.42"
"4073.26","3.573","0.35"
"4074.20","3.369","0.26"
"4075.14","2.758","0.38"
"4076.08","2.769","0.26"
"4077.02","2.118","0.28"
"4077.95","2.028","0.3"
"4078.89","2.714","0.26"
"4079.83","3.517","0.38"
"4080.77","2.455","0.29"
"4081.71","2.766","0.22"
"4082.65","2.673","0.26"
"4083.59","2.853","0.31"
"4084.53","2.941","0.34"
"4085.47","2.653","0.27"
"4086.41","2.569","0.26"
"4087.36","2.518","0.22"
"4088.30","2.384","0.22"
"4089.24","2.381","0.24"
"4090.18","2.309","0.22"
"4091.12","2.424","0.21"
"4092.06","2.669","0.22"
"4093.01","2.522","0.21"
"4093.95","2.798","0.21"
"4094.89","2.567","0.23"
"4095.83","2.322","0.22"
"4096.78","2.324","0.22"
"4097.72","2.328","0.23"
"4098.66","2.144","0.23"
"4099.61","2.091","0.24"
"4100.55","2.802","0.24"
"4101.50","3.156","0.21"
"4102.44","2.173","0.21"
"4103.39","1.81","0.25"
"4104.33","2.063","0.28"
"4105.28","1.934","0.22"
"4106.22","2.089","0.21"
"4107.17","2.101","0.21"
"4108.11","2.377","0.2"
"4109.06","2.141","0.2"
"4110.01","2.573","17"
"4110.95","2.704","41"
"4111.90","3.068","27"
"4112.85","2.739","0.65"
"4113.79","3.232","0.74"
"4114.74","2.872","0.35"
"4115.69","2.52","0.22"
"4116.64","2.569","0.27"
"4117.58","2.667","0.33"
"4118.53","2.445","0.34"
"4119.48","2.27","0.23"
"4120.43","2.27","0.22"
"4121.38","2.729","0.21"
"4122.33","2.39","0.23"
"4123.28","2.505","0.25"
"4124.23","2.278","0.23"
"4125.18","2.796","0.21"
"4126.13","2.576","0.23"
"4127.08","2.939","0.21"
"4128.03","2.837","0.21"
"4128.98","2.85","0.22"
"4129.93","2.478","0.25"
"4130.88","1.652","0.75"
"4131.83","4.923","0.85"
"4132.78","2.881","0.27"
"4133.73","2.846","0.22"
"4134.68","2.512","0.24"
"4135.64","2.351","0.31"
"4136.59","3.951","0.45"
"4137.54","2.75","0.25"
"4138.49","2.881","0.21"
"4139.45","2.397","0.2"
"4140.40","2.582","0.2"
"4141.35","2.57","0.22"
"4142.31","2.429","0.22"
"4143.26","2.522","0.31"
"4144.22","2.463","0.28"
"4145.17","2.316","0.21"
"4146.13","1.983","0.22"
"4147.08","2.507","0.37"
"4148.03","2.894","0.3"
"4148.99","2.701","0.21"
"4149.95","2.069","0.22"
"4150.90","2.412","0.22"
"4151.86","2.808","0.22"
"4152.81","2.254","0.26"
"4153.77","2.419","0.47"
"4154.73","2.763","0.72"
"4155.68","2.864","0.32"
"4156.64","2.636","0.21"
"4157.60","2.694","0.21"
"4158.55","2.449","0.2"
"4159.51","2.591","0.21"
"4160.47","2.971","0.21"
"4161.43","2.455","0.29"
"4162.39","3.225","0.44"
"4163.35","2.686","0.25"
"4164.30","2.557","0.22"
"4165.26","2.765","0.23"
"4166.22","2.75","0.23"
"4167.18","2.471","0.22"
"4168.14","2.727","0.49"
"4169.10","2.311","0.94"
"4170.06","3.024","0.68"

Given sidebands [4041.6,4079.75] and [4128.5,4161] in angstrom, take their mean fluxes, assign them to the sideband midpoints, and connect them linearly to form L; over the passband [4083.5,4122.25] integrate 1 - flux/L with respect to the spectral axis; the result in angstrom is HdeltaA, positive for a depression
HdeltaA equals 3.43 angstrom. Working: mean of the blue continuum 2.8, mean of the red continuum 2.66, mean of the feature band 2.49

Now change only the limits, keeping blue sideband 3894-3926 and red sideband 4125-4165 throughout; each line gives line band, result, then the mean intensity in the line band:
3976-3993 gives 0.4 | 2.73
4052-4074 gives -1.1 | 2.88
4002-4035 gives 0.7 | 2.71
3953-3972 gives 2.4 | 2.45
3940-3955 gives 0.4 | 2.75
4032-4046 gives -0.2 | 2.79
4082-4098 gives 1.0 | 2.55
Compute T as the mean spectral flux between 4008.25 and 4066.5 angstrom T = 2.78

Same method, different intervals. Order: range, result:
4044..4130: 2.64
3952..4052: 2.67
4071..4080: 2.83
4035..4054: 2.78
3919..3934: 2.82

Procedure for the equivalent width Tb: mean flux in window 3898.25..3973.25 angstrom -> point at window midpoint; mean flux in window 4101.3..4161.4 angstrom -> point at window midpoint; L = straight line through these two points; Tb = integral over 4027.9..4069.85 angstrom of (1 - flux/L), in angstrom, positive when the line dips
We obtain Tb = -2.6 angstrom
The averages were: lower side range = 2.71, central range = 2.8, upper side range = 2.59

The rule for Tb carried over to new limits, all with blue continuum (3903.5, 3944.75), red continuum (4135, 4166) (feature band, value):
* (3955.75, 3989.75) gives 3.31 angstrom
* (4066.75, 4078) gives -0.54 angstrom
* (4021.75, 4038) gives 0.24 angstrom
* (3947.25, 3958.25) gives 0.60 angstrom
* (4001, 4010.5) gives 0.34 angstrom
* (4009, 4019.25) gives -0.32 angstrom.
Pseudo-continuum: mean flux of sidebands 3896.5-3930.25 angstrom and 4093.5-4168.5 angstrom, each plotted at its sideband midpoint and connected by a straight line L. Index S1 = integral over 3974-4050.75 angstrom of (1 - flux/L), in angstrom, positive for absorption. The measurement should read -0.6 angstrom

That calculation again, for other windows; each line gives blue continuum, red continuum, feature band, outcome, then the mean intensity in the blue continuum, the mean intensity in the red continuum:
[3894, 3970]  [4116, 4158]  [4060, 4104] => -0.4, 2.73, 2.63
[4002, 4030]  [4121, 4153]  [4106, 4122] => 0.6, 2.72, 2.65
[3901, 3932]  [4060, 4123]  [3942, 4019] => 3.3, 2.86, 2.62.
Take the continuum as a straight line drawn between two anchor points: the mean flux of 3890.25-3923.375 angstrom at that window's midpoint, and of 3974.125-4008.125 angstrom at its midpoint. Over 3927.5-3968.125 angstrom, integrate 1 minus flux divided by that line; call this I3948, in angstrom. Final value 1.26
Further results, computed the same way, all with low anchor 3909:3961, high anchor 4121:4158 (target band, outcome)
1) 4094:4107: 1.81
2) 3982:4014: -0.42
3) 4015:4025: -0.02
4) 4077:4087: 0.01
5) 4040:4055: -0.32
